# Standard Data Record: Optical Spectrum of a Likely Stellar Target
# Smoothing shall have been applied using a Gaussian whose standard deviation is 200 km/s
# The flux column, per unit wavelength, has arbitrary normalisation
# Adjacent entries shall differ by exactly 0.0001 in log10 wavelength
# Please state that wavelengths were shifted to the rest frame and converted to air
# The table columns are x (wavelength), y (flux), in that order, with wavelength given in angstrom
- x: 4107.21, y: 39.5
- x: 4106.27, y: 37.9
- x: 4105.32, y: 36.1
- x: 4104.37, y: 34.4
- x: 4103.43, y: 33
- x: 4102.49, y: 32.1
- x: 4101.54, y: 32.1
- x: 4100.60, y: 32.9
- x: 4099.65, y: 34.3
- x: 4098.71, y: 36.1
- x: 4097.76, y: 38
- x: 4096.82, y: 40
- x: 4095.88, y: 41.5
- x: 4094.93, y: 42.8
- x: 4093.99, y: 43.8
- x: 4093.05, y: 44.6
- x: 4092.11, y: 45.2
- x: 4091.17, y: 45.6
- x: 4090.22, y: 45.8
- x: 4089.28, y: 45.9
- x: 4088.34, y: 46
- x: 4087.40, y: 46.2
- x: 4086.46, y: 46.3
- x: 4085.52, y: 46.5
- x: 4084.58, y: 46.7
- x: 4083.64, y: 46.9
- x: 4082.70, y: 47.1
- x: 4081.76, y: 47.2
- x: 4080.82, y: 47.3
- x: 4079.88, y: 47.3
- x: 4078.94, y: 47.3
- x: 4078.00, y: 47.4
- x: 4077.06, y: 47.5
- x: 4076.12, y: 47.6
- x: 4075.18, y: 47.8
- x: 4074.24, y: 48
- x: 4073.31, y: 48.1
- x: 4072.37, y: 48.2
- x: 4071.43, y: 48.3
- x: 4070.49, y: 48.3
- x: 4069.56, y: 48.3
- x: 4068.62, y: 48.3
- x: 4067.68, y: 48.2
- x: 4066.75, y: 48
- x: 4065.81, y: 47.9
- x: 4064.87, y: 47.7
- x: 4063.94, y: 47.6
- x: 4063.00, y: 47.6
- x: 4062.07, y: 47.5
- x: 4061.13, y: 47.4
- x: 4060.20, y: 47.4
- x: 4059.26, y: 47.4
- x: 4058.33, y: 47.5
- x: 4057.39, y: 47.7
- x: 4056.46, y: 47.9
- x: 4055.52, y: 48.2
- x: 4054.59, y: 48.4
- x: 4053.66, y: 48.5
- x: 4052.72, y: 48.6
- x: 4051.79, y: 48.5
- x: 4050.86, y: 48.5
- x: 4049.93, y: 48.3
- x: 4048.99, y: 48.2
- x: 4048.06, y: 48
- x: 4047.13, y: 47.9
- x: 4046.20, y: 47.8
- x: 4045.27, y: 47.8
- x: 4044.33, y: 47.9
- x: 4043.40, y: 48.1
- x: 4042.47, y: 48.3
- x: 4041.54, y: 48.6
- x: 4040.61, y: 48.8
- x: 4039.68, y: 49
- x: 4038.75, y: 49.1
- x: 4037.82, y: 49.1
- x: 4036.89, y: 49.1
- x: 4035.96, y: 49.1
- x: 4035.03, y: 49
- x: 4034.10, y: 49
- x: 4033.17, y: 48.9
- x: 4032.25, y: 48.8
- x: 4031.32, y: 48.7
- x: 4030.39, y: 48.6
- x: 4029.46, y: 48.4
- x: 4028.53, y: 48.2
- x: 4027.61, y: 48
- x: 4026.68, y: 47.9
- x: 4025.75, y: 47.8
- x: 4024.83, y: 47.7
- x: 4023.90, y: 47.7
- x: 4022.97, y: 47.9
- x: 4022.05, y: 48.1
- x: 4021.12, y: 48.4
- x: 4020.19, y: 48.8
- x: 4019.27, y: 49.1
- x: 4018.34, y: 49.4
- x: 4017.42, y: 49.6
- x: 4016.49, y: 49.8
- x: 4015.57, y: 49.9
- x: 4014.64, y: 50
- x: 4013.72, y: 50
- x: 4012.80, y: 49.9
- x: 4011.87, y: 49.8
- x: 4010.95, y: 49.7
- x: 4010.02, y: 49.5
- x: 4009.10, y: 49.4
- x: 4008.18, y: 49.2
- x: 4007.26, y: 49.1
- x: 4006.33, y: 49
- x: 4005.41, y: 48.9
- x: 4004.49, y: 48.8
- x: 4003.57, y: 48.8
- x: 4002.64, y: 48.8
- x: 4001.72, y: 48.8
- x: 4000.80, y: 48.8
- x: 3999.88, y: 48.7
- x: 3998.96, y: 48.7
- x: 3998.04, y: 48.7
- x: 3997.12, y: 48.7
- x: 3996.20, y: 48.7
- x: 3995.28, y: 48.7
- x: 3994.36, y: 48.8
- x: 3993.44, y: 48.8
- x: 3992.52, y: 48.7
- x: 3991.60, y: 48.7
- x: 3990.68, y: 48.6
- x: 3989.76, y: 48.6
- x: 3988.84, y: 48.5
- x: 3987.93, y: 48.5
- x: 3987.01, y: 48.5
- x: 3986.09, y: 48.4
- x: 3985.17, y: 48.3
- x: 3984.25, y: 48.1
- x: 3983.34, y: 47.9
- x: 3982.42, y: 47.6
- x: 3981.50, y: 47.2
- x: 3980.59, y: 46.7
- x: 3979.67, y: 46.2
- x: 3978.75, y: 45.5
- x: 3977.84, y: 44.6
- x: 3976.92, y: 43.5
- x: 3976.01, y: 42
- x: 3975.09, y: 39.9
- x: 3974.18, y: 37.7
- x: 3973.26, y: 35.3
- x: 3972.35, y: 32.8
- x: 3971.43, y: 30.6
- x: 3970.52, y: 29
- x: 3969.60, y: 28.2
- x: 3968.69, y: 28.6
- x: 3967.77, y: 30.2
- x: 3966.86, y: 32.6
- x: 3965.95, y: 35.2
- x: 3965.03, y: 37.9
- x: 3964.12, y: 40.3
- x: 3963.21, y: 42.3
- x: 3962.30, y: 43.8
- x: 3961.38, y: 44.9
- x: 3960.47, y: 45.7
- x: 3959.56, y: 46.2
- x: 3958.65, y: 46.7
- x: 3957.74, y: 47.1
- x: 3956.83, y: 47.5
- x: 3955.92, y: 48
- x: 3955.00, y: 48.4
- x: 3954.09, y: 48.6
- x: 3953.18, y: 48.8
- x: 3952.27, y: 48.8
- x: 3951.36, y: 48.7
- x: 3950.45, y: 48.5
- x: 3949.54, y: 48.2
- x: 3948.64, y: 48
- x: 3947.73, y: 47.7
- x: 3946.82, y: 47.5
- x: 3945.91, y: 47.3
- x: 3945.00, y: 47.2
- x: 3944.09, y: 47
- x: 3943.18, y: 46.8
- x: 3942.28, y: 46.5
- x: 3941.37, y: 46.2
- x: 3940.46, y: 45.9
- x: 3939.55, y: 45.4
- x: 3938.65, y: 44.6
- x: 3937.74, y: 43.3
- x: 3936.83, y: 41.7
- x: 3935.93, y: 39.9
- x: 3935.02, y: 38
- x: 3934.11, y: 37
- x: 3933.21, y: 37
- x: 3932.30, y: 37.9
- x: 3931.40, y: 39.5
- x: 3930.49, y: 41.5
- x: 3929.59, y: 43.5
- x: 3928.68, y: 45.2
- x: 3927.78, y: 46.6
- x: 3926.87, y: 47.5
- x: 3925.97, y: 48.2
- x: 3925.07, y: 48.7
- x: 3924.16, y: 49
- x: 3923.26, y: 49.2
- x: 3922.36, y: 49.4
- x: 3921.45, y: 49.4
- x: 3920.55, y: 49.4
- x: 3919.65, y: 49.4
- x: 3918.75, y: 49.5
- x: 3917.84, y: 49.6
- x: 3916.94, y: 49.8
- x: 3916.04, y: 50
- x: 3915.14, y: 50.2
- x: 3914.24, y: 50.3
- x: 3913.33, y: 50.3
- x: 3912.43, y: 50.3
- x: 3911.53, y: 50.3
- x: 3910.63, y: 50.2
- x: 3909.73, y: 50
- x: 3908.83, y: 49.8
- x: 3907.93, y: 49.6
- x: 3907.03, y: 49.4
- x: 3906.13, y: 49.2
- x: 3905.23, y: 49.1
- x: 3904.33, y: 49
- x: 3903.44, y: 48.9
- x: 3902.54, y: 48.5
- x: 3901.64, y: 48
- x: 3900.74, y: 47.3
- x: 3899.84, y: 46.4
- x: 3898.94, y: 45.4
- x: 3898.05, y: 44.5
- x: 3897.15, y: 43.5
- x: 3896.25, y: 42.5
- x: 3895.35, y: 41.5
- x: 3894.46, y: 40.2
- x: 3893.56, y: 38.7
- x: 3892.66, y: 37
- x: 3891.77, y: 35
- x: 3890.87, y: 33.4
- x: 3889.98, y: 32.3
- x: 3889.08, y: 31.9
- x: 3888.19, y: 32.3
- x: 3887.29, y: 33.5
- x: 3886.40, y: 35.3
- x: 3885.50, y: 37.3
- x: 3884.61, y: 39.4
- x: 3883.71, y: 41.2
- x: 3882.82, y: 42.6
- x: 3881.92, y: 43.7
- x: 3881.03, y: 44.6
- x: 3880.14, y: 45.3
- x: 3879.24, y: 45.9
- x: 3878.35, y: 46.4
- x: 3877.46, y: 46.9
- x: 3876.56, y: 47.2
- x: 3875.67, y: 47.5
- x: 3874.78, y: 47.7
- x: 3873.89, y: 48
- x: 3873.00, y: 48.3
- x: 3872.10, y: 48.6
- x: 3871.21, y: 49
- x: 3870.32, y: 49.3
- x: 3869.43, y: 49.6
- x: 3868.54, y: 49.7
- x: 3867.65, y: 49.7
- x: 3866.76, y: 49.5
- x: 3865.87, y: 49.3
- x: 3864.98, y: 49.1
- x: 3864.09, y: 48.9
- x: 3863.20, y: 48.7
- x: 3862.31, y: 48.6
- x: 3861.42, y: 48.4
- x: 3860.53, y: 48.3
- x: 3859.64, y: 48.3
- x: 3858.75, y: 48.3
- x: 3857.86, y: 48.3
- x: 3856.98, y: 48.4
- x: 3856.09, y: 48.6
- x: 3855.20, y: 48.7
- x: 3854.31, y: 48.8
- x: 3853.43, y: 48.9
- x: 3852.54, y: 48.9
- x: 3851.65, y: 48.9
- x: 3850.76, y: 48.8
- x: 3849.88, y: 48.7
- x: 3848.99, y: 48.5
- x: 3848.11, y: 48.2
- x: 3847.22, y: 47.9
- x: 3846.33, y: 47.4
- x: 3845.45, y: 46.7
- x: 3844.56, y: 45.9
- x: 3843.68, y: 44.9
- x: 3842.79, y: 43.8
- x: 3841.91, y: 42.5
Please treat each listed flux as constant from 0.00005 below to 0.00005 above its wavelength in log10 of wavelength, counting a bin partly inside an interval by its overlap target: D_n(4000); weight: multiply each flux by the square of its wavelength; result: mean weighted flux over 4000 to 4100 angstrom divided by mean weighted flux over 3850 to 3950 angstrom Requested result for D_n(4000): 1.1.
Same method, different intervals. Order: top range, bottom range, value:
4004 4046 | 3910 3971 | 1.14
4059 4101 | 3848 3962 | 1.08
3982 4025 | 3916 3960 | 1.09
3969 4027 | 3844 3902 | 1.10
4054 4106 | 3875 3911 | 1.13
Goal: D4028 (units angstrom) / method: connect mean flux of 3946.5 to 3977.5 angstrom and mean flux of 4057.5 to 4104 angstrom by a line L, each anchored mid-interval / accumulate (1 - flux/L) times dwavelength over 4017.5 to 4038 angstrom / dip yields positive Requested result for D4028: -2.4 angstrom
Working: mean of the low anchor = 41.7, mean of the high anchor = 44.9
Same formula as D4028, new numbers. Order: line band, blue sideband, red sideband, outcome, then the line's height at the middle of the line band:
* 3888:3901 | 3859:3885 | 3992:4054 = 2.2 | 47.5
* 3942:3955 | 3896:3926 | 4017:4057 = 0.2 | 48.6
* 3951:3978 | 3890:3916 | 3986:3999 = 4.0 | 47.8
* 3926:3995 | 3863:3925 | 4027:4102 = 3.5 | 46.2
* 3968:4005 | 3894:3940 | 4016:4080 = 2.1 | 47.4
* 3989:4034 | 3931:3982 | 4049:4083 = -3.6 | 45.2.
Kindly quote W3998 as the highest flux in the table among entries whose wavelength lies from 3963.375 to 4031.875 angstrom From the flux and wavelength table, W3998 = 50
